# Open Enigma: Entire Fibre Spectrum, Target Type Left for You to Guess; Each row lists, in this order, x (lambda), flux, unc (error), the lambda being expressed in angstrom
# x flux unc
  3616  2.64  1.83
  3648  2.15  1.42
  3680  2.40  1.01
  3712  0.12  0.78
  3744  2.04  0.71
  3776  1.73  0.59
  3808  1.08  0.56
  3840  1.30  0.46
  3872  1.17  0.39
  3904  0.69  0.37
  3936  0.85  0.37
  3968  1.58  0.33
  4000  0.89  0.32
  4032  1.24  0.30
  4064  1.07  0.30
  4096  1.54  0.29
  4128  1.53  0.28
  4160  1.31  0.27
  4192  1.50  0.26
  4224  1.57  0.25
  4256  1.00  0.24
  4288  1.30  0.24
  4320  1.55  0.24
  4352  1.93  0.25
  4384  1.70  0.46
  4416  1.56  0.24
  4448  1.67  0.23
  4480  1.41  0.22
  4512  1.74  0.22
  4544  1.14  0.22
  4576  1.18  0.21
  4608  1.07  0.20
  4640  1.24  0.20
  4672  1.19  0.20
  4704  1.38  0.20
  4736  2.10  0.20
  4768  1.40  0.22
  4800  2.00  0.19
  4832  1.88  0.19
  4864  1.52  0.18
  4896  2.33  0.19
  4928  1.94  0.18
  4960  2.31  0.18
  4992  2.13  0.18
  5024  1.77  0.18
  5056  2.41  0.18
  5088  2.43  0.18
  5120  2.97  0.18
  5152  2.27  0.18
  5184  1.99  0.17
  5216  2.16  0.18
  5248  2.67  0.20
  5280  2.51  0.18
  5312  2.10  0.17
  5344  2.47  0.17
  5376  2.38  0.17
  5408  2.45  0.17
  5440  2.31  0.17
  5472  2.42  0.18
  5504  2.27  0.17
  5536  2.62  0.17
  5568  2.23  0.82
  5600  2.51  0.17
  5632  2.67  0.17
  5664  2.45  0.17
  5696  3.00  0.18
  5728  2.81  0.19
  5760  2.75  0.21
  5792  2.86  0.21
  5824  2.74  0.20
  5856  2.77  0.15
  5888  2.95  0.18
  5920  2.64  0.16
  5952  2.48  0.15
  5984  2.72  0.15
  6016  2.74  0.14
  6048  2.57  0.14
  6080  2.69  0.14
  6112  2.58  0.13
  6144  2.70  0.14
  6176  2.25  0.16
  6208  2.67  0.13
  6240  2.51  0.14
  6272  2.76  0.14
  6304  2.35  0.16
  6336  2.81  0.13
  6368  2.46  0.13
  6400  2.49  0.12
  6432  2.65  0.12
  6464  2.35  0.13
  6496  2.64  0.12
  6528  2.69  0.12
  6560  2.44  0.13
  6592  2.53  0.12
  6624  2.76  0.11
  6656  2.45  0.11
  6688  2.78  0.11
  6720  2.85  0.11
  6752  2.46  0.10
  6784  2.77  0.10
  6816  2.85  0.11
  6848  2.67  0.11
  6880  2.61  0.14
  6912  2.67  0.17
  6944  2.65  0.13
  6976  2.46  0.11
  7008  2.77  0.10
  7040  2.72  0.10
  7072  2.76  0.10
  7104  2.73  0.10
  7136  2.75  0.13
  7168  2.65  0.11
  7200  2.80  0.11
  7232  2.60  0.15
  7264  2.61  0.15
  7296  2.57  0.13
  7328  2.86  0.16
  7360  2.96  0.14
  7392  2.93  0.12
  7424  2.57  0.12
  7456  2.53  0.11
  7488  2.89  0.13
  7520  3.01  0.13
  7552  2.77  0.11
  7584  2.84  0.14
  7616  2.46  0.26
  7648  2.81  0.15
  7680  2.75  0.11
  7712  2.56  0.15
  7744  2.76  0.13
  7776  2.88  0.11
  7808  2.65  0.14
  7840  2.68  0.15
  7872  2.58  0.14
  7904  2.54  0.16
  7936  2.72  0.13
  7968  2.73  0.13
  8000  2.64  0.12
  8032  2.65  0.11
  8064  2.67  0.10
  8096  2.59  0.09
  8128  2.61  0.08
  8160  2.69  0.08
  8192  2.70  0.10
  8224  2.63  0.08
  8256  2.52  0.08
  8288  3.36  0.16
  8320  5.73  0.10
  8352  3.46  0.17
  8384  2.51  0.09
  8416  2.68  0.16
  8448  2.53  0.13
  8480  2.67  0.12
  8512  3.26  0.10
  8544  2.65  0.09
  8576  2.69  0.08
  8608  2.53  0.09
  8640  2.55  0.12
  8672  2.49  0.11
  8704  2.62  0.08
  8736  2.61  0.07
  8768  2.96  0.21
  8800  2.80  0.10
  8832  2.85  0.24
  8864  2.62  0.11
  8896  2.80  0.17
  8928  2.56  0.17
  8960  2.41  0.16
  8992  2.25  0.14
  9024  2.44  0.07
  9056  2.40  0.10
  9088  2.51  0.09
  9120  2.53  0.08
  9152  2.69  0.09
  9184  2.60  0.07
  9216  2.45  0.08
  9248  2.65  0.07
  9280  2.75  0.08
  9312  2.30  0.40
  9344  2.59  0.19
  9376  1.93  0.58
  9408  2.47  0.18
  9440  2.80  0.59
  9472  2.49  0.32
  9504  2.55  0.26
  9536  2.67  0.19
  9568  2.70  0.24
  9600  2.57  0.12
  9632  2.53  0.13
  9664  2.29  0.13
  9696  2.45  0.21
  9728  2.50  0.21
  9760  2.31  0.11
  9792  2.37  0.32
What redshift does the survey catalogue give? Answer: 0.27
